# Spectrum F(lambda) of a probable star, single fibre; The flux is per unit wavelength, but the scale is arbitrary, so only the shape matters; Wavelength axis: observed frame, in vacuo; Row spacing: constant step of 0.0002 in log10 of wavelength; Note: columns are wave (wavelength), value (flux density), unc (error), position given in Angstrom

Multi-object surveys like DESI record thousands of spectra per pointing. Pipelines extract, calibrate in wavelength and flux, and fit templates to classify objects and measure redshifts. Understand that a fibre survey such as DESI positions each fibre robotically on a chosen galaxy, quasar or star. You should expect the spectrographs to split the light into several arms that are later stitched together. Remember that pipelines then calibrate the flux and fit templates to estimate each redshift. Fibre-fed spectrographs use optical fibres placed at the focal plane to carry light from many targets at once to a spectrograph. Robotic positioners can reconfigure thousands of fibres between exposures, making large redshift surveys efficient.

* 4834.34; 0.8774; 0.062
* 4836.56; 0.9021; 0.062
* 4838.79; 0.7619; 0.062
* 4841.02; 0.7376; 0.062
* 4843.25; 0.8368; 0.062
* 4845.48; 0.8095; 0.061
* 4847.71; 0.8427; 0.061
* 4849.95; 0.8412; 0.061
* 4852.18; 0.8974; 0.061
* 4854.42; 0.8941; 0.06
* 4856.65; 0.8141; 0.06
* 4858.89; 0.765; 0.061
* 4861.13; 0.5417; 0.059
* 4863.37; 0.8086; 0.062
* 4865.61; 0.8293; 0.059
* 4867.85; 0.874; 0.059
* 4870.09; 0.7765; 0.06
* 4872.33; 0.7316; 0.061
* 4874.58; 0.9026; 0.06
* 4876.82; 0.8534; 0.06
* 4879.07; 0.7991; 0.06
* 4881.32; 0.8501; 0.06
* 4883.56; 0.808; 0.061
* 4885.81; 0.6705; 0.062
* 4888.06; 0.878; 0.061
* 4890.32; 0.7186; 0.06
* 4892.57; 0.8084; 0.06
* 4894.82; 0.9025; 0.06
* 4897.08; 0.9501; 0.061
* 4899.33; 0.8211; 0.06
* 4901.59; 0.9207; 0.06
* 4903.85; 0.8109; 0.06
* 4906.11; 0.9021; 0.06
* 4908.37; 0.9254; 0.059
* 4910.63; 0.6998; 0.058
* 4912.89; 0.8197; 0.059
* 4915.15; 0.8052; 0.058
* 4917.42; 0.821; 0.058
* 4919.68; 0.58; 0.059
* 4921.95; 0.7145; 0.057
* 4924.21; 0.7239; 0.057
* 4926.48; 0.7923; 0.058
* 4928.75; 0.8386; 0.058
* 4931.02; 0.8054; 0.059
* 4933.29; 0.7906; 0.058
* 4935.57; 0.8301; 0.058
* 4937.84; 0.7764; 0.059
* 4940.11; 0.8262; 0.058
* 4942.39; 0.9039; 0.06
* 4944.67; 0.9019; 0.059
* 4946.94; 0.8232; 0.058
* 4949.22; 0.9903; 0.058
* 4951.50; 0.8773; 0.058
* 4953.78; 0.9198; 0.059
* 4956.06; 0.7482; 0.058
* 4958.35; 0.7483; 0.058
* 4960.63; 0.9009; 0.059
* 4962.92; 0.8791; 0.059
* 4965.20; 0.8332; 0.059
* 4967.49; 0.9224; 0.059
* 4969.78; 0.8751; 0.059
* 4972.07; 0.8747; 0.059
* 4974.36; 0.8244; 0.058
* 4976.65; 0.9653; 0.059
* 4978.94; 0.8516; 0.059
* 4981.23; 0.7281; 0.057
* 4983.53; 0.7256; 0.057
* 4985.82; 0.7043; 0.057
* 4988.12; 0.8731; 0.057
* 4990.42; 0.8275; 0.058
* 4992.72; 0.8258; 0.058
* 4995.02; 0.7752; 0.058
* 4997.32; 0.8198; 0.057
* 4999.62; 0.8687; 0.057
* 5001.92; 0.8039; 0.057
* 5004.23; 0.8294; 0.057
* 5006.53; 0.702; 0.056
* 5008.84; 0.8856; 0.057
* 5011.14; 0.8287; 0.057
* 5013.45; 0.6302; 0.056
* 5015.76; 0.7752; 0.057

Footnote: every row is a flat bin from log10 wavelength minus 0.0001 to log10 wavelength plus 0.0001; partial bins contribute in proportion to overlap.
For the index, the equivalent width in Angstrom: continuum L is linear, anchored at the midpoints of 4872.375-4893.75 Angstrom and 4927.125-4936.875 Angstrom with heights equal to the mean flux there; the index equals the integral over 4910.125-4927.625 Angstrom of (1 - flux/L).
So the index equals 1.4 Angstrom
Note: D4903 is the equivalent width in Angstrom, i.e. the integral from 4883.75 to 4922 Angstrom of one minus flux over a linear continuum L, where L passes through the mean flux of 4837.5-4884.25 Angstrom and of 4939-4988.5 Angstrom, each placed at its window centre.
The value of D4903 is 0.6 Angstrom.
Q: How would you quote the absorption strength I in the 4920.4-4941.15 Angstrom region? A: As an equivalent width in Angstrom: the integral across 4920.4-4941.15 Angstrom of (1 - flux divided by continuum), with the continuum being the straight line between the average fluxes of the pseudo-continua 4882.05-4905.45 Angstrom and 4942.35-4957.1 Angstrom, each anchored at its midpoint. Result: 1.9 Angstrom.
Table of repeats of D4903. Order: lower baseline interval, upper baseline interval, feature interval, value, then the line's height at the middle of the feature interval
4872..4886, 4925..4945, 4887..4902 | -0.7 Angstrom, 0.818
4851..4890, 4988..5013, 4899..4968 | -1.5 Angstrom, 0.809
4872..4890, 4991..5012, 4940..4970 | -2.0 Angstrom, 0.814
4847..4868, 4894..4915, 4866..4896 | 0.7 Angstrom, 0.833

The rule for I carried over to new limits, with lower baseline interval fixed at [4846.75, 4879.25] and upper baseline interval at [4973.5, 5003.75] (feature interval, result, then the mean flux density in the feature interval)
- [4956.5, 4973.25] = -0.9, 0.857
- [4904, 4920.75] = 0.4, 0.795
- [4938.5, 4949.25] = -0.8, 0.874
